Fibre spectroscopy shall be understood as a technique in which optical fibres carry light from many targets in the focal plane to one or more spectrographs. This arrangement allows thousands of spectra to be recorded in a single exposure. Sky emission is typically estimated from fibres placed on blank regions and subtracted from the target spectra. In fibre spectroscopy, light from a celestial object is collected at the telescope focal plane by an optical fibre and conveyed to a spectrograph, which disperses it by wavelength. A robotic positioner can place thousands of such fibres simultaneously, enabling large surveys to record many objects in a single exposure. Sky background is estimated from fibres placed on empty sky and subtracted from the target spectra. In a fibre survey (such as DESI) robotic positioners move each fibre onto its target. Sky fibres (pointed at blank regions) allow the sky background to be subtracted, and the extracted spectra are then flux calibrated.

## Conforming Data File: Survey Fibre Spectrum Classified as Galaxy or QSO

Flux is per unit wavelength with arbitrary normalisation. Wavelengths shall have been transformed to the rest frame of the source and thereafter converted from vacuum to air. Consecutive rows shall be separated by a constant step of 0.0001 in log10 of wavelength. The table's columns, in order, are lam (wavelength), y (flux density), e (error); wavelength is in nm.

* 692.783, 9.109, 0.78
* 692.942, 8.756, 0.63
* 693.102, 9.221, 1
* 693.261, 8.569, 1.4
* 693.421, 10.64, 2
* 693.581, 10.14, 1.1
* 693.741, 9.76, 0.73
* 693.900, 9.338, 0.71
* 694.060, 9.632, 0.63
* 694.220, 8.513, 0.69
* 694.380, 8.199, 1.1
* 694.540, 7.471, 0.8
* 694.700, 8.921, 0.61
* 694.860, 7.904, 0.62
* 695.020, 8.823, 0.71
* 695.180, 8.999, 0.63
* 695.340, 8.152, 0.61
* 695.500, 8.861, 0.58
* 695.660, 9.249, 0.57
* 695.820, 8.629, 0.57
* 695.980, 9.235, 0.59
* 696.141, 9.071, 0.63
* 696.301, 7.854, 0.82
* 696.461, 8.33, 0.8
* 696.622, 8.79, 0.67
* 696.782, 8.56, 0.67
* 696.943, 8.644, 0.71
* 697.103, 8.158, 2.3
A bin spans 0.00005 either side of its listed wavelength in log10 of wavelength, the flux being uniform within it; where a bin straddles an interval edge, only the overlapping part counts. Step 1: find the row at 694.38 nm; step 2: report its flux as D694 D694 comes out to 8.199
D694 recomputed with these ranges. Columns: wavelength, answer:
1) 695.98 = 9.235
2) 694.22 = 8.513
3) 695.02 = 8.823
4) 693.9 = 9.338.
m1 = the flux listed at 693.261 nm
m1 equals 8.569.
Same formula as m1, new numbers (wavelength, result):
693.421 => 10.64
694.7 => 8.921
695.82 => 8.629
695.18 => 8.999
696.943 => 8.644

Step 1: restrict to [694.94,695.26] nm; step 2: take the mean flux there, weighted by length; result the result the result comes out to 8.91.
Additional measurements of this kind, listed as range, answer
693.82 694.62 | 8.63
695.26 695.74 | 8.76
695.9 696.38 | 8.72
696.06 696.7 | 8.5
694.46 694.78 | 8.19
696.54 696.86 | 8.67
